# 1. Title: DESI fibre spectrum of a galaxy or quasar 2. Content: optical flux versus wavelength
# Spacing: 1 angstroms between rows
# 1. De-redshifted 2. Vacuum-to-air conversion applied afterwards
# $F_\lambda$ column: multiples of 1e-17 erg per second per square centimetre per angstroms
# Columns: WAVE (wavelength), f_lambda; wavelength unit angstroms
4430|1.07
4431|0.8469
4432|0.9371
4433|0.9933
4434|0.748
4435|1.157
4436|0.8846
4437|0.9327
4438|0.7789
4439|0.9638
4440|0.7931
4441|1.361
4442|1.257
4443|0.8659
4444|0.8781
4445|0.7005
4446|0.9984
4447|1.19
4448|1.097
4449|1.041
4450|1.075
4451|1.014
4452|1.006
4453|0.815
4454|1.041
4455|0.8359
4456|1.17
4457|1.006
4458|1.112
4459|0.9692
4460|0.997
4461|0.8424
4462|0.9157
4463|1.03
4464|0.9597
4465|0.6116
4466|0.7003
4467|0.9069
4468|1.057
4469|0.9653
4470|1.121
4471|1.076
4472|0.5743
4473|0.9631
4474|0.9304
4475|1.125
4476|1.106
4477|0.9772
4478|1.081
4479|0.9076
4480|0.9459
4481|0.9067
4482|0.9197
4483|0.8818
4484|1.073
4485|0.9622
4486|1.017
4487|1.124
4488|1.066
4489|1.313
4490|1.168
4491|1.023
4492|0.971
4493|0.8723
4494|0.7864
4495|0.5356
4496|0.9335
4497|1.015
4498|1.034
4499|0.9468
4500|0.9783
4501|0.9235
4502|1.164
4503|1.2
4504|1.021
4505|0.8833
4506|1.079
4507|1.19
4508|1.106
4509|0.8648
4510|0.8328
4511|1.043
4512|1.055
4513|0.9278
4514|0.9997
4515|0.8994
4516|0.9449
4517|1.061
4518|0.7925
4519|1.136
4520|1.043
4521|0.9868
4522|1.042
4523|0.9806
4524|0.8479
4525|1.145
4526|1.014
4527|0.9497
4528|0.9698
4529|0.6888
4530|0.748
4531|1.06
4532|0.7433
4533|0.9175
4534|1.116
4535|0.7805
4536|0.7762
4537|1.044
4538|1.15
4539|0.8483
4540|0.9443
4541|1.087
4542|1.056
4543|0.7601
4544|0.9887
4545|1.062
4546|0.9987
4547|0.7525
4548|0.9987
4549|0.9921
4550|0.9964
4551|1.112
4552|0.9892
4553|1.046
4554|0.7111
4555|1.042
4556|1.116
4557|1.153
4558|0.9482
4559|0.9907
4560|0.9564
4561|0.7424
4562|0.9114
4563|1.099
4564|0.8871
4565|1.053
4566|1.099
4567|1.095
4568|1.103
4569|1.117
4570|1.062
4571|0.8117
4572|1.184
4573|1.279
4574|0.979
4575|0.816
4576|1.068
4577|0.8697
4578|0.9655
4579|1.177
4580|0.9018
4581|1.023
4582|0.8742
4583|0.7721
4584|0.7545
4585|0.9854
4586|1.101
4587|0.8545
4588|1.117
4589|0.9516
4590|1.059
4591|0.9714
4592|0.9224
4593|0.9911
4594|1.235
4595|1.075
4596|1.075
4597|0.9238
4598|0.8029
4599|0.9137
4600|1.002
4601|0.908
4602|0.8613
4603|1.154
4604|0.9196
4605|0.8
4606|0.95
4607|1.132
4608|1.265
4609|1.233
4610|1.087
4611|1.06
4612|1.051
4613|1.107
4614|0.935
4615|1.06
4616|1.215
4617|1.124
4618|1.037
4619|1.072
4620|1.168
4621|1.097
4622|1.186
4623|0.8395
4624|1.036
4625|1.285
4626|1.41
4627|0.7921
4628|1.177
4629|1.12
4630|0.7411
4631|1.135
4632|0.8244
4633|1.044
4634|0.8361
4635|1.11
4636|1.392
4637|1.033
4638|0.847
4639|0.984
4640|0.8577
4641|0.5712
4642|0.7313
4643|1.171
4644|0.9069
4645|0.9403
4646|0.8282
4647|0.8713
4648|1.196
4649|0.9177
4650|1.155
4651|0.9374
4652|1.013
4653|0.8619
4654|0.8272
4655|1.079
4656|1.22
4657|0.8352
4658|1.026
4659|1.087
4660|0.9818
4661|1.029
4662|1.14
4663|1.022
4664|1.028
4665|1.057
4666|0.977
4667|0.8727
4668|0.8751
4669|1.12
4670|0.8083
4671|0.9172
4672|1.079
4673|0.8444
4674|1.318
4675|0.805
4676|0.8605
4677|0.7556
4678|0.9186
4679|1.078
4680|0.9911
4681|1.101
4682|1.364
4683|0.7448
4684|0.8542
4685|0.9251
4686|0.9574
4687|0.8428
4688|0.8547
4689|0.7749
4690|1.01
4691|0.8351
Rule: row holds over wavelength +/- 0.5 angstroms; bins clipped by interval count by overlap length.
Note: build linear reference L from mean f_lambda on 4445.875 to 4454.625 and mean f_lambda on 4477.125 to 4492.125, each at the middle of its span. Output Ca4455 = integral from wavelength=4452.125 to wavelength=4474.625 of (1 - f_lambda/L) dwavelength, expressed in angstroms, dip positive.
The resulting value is 1.95 angstroms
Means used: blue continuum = 1.03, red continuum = 1.02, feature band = 0.939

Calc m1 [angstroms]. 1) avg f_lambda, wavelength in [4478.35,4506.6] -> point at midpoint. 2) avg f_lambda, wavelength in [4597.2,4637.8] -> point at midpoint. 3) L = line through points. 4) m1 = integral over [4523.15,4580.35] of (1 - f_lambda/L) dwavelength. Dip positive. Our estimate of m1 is 2.1 angstroms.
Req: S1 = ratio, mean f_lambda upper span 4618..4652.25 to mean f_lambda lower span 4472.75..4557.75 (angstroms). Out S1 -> 1.03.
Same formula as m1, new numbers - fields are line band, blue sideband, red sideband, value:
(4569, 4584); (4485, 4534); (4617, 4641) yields 0.46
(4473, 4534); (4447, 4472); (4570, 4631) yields 0.26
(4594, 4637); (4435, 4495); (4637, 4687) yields -3.63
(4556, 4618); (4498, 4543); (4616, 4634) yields 1.24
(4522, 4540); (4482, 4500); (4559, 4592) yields 0.97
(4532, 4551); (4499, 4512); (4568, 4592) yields 0.90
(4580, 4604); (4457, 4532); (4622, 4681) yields 0.32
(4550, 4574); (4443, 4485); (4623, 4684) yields -1.09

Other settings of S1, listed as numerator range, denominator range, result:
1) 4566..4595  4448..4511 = 1.02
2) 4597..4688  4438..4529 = 1.02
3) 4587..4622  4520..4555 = 1.09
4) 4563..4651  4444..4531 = 1.04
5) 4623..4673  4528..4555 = 1.05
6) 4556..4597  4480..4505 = 1.01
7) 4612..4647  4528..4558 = 1.06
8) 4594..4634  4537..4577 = 1.04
